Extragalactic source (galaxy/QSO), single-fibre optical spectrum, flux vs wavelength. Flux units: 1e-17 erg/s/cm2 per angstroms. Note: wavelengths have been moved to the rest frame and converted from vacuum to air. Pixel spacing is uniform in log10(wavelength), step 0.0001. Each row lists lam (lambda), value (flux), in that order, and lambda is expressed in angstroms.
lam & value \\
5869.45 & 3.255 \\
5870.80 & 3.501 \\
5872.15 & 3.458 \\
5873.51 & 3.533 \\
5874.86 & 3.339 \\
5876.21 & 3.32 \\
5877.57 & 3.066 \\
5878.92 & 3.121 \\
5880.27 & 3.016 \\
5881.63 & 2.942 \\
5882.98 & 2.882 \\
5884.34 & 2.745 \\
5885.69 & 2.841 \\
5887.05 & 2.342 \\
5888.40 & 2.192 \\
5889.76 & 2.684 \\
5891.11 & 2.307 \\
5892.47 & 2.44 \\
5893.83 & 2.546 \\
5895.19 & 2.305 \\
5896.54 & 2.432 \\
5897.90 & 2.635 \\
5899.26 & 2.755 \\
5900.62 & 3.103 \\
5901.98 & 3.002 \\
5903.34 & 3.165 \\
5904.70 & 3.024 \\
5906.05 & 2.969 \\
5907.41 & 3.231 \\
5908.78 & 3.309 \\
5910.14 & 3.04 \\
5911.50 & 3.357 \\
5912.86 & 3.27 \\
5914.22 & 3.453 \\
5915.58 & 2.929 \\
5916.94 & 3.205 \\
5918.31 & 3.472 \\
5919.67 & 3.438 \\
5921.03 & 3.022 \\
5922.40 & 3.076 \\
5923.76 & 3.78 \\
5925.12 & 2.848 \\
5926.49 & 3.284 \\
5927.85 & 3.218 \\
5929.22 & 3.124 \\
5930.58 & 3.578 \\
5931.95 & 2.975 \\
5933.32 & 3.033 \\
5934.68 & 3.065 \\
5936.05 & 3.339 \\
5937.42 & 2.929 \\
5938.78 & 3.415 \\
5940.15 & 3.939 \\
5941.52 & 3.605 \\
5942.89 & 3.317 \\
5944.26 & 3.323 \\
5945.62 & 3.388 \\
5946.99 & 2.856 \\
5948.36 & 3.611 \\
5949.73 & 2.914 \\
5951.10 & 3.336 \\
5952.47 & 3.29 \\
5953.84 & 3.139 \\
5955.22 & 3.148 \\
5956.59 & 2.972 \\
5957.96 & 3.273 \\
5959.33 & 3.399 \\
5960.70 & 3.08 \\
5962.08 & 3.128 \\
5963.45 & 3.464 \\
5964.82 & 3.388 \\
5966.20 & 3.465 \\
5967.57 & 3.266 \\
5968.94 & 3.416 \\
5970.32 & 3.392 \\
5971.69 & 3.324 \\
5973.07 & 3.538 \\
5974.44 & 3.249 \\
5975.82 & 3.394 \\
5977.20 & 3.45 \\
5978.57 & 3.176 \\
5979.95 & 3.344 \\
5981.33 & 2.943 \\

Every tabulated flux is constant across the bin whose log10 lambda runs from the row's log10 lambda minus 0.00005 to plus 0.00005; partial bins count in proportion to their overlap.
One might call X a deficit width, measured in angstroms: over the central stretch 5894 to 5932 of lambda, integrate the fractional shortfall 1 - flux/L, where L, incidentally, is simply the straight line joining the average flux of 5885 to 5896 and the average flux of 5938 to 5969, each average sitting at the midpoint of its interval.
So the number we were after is -4.7 angstroms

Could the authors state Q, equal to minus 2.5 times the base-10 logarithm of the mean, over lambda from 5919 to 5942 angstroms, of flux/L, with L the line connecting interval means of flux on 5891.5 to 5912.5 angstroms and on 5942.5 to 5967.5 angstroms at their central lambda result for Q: -0.07 mag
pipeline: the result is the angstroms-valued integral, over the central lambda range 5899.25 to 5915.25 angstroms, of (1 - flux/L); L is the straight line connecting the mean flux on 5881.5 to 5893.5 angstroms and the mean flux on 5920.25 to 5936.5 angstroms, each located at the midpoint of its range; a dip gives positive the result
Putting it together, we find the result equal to -1.5 angstroms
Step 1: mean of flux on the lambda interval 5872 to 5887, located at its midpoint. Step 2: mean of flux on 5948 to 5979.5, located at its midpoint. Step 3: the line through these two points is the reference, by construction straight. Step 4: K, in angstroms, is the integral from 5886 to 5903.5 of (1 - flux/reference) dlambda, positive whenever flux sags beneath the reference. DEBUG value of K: 2.9 angstroms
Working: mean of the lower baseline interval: 3.07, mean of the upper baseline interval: 3.29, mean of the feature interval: 2.6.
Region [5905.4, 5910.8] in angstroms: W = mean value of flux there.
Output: 3.13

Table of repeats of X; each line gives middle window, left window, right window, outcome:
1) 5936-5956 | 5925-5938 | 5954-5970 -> -0.6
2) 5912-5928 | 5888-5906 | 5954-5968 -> -2.0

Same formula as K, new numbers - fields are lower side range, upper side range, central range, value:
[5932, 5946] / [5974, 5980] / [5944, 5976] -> 0.4 angstroms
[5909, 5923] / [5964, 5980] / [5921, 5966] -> 0.6 angstroms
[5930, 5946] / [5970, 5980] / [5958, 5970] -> 0.1 angstroms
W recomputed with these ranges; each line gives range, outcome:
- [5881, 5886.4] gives 2.85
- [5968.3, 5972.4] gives 3.37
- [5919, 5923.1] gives 3.18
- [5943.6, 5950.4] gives 3.22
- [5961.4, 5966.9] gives 3.36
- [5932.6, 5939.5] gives 3.16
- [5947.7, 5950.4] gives 3.26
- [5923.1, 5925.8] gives 3.32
